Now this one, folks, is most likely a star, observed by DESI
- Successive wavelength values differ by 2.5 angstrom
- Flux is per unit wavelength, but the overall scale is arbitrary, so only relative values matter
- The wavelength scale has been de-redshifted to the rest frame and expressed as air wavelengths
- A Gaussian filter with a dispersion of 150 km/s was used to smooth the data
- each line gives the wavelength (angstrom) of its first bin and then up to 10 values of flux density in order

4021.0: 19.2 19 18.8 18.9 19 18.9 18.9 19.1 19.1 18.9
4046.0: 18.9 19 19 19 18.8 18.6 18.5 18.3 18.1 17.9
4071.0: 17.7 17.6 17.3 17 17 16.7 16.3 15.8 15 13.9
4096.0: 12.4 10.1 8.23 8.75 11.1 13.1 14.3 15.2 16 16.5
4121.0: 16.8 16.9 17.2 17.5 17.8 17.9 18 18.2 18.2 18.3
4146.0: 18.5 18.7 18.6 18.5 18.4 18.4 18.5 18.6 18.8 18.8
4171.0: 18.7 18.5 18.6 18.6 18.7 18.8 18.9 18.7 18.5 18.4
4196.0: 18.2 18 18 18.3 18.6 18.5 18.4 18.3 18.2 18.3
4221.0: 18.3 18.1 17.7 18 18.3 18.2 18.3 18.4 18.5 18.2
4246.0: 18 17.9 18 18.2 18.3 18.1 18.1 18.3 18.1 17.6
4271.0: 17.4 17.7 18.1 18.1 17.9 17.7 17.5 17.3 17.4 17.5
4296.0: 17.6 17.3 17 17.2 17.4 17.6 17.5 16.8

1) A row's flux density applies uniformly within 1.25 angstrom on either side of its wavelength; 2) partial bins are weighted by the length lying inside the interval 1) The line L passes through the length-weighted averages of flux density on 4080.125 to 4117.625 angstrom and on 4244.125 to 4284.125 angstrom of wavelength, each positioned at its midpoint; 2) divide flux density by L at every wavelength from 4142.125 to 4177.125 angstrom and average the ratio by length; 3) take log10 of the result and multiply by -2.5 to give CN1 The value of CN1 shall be -0.22 mag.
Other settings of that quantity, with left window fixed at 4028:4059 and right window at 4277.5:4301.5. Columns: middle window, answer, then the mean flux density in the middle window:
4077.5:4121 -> 0.308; 14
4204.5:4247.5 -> -0.021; 18.3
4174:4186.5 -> -0.031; 18.7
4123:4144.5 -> 0.037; 17.8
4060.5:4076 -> 0.051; 17.9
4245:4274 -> -0.016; 18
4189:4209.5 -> -0.016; 18.3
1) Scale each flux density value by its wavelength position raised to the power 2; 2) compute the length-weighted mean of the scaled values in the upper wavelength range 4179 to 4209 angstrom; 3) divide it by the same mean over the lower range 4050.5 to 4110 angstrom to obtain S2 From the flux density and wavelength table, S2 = 1.25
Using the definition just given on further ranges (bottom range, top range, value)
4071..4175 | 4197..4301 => 1.16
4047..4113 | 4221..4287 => 1.25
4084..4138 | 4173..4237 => 1.30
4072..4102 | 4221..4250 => 1.31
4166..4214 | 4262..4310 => 1.00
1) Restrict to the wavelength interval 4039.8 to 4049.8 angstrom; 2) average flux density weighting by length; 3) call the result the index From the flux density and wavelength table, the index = 19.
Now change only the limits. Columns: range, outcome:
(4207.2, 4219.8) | 18.3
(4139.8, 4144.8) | 18.3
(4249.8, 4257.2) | 18.2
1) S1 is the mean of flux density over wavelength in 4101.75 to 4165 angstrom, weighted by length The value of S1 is 16.7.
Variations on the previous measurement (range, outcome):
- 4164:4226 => 18.5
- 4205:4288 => 18.1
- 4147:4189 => 18.6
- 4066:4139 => 15.5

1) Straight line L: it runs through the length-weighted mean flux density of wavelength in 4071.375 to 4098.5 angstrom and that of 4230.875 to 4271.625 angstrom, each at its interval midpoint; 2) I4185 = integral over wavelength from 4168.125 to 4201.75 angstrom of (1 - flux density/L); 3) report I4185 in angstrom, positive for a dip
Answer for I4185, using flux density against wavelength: -2.7 angstrom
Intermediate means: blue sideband 15.7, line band 18.5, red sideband 18.1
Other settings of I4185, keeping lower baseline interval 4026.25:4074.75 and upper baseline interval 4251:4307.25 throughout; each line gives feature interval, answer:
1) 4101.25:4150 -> 5.9 angstrom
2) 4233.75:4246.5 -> -0.3 angstrom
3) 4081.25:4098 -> 3.2 angstrom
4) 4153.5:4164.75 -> -0.2 angstrom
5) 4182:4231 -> -0.8 angstrom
